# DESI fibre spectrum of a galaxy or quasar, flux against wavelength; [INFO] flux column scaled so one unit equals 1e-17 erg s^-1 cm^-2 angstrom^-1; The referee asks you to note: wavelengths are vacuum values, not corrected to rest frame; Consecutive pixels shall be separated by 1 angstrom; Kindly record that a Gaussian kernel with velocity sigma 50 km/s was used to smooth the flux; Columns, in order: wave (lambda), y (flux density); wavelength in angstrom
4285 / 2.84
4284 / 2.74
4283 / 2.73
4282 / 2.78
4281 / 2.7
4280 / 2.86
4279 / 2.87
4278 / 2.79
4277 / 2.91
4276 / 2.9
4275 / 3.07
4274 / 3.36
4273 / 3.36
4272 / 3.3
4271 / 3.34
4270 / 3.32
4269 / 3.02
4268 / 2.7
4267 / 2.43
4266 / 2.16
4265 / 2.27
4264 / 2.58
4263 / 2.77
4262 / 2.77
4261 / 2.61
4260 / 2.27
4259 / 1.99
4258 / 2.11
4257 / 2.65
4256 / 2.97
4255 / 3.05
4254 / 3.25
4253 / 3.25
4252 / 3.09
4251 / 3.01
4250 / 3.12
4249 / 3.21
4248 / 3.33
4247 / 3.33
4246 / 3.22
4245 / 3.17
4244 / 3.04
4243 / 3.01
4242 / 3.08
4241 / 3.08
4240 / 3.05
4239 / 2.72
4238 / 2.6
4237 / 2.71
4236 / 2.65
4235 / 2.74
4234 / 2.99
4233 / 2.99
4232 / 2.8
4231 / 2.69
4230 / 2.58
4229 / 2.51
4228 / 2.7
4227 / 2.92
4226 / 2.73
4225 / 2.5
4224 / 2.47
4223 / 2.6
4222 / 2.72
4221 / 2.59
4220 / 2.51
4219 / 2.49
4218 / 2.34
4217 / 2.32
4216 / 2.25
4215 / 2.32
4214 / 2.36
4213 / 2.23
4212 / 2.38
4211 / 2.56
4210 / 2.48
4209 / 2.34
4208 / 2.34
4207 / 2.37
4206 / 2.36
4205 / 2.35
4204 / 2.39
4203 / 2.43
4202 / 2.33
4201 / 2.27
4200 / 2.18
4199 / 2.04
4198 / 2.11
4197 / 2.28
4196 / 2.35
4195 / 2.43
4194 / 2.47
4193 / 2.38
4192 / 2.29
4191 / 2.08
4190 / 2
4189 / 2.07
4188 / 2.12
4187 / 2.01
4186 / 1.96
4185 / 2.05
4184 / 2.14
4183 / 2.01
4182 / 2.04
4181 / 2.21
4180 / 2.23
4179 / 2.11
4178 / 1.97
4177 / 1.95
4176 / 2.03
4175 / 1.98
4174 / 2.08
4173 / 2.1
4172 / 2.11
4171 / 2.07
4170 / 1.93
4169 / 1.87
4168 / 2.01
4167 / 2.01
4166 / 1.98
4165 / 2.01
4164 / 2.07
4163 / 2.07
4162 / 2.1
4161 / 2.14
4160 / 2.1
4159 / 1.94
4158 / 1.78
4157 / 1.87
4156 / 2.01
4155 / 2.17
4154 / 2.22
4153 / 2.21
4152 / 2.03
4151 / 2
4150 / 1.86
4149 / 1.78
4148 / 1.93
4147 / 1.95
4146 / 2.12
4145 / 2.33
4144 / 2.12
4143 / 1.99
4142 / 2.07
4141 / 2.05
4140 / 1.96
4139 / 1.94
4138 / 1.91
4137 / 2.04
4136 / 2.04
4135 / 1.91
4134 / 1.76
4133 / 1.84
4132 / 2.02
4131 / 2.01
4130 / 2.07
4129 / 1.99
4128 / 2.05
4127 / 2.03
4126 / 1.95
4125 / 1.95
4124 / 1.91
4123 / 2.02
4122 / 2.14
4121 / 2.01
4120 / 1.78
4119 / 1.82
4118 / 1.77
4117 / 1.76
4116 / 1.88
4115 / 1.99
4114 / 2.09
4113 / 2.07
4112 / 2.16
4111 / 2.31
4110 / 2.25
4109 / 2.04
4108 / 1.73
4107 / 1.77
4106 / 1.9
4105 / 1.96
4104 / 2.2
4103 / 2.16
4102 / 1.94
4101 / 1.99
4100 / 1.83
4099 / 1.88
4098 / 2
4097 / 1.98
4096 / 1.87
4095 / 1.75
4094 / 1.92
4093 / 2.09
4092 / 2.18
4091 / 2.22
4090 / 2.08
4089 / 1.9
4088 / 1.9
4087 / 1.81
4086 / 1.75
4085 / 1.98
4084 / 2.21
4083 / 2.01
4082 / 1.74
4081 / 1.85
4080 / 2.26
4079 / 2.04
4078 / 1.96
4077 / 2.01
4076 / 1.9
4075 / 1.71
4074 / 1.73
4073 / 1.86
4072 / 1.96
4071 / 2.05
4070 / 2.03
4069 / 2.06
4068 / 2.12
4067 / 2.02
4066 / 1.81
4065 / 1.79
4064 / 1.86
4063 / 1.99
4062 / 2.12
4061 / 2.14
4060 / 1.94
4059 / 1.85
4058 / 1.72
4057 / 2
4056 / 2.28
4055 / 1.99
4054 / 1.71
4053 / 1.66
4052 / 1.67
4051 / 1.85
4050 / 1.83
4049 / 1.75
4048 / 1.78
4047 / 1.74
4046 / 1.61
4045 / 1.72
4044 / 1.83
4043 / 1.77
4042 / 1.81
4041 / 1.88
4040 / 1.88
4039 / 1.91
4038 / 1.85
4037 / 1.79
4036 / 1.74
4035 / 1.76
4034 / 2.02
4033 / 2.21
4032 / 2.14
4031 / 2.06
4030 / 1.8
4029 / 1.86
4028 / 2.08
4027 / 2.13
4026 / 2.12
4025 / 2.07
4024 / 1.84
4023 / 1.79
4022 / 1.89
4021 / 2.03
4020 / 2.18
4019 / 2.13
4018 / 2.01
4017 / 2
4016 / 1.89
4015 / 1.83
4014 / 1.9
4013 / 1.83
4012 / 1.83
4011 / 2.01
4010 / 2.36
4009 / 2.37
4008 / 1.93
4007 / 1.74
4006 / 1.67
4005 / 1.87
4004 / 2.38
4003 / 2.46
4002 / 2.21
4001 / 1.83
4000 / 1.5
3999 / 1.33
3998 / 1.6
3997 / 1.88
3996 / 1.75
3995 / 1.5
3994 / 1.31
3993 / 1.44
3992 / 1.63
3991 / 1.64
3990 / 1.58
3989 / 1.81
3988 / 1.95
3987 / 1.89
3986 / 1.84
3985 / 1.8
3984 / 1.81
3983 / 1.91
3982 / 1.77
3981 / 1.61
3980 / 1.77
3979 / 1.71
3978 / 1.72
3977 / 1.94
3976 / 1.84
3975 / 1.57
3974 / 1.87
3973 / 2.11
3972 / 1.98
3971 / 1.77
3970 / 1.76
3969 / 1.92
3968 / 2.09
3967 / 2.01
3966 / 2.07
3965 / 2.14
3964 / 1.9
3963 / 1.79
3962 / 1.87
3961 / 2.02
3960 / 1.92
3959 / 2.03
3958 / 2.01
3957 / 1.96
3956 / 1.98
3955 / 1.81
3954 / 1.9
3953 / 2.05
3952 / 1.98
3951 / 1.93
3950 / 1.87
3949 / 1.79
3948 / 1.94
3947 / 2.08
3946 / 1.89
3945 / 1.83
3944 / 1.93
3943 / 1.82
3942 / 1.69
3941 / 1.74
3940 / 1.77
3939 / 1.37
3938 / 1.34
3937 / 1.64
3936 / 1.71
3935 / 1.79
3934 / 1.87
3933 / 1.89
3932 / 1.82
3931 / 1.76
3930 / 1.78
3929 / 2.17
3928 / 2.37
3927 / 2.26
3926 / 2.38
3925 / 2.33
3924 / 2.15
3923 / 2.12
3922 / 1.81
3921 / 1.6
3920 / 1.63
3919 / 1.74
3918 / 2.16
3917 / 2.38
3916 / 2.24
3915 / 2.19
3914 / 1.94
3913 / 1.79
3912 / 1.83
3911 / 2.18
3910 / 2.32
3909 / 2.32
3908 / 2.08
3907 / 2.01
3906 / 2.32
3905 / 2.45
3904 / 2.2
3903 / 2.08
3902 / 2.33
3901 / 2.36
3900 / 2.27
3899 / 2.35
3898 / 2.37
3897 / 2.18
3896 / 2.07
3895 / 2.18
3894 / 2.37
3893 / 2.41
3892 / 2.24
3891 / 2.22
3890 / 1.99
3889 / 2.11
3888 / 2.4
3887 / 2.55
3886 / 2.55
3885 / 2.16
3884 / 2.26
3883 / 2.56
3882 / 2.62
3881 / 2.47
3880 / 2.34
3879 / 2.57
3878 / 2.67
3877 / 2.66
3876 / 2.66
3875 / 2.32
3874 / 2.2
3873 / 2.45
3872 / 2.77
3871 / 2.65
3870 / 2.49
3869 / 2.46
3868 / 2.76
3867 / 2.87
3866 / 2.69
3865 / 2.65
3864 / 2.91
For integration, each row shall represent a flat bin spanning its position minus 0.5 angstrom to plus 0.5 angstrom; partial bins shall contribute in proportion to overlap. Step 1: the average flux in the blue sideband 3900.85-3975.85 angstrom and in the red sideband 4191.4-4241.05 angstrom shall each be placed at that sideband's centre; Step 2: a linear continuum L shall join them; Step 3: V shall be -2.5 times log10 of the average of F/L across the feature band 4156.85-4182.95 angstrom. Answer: 0.19 mag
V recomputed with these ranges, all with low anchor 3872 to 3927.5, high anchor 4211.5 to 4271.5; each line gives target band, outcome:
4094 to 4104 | 0.29 mag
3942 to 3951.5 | 0.22 mag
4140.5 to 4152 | 0.28 mag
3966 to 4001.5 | 0.32 mag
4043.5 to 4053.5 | 0.38 mag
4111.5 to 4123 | 0.29 mag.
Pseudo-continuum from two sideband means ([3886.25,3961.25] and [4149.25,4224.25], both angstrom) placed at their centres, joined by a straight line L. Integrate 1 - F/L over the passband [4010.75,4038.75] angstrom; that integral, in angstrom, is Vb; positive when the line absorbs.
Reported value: 1.8 angstrom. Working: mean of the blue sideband 2.03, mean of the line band 1.96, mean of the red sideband 2.18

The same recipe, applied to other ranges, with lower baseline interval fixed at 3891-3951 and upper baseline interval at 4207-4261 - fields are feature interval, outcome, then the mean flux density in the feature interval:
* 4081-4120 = 7.4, 1.97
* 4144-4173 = 6.0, 2.03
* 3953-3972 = 1.5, 1.95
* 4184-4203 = 3.1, 2.19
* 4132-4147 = 3.0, 2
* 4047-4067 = 3.8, 1.88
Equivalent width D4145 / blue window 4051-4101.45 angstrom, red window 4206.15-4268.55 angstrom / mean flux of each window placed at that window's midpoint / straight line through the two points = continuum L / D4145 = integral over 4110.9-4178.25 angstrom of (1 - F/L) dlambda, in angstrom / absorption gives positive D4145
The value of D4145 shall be 7.7 angstrom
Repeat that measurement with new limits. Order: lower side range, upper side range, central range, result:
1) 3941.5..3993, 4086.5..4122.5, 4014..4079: 0.50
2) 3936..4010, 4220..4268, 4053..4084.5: 3.19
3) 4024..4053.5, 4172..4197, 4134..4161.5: 0.70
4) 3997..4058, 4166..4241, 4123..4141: 1.67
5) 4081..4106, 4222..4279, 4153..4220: 8.71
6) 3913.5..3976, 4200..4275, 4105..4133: 4.86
